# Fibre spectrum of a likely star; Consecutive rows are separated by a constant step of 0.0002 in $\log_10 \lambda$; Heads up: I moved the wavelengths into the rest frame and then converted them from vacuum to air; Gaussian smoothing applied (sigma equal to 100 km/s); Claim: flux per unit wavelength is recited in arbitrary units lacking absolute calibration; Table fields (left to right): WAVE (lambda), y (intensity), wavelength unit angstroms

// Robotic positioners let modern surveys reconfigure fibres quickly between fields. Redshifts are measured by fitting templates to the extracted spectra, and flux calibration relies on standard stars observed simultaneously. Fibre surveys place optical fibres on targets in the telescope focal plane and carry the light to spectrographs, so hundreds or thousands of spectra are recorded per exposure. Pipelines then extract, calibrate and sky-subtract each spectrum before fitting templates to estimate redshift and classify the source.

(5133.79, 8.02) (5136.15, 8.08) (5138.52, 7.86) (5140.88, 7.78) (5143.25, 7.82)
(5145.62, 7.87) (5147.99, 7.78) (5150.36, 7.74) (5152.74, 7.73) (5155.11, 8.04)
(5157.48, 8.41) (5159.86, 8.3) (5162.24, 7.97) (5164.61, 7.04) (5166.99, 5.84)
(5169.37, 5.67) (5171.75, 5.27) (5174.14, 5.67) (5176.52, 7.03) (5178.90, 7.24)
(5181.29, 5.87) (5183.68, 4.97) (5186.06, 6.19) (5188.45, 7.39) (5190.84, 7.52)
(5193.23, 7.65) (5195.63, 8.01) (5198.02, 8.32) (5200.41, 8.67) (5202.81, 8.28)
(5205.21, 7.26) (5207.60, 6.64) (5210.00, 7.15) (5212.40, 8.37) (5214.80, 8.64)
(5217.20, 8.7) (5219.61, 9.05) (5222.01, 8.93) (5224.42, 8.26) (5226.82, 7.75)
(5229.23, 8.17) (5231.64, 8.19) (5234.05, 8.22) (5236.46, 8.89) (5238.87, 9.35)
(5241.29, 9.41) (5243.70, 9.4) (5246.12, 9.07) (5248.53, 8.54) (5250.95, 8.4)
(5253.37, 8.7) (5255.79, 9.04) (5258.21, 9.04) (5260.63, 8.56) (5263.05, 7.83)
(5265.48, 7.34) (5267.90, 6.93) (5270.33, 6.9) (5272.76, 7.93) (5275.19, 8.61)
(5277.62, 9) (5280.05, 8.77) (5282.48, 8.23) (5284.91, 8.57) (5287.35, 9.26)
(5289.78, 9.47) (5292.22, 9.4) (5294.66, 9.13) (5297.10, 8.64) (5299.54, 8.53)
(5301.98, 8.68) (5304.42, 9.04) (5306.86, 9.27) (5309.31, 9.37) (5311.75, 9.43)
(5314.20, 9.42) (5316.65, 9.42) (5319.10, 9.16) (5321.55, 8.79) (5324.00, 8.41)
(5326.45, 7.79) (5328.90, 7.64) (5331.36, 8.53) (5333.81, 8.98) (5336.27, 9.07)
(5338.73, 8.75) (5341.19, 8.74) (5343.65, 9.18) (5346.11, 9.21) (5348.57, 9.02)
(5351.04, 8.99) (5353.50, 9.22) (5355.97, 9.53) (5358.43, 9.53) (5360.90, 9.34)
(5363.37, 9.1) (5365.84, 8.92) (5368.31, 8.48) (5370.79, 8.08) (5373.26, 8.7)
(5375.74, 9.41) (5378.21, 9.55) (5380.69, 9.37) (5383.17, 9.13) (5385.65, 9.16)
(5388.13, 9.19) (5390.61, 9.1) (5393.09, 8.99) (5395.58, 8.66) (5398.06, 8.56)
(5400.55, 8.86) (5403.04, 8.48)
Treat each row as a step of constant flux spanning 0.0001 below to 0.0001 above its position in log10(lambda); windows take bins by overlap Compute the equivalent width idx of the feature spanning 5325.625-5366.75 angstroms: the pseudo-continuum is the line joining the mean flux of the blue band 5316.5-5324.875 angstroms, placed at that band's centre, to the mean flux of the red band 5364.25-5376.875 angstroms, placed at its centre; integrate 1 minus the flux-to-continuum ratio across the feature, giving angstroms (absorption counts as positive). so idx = -0.5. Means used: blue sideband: 8.91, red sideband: 8.72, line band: 8.93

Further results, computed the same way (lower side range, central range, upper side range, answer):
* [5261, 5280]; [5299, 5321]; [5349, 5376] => -2.07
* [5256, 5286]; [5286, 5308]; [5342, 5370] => -1.52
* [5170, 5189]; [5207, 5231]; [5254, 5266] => -3.08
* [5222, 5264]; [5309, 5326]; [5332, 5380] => -0.31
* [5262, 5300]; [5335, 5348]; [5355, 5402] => -0.29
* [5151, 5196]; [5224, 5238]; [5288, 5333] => -0.93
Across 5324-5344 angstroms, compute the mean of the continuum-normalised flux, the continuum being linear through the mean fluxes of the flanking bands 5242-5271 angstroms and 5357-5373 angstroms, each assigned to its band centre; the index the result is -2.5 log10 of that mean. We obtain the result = 0.03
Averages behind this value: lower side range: 8.36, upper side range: 8.91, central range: 8.55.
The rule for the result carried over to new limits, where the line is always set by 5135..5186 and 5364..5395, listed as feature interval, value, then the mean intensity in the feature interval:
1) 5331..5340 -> -0.03 mag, 8.86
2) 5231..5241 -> -0.13 mag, 8.75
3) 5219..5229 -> -0.10 mag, 8.44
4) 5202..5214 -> 0.00 mag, 7.56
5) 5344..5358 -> -0.06 mag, 9.22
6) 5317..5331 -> 0.01 mag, 8.44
